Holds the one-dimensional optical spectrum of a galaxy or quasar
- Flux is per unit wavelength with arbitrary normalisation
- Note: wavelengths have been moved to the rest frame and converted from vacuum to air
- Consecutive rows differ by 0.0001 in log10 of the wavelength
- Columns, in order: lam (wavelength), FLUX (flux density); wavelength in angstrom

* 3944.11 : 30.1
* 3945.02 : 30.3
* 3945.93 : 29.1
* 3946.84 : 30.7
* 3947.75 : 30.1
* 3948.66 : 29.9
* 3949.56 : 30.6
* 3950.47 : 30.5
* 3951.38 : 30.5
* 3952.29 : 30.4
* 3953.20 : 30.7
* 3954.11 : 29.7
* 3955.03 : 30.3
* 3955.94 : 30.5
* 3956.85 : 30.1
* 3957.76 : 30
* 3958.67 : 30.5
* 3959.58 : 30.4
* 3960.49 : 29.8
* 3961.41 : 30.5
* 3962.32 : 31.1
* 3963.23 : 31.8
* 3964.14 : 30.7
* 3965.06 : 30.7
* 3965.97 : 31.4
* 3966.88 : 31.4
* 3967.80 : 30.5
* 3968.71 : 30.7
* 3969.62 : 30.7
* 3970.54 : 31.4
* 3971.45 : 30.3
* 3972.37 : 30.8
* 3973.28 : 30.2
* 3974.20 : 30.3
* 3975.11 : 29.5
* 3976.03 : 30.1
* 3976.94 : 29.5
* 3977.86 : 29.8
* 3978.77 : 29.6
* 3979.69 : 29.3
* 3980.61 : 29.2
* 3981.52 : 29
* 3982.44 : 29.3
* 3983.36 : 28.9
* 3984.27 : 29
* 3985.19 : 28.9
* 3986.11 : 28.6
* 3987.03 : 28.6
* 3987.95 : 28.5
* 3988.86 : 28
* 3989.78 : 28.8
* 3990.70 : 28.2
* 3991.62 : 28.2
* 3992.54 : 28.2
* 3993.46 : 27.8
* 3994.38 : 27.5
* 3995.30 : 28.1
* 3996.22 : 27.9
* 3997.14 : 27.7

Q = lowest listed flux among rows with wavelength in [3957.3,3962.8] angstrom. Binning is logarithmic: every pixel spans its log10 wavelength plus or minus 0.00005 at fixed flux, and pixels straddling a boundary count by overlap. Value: 29.8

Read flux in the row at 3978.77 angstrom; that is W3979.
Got 29.6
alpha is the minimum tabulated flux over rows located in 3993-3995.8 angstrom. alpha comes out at 27.5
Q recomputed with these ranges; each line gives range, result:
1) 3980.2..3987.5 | 28.6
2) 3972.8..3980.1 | 29.3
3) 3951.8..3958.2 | 29.7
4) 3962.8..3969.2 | 30.5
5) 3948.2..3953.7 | 29.9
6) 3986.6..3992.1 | 28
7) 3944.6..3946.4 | 29.1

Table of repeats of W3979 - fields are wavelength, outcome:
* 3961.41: 30.5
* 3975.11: 29.5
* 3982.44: 29.3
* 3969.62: 30.7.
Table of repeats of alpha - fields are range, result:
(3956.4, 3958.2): 30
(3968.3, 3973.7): 30.2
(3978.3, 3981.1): 29.2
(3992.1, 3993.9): 27.8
